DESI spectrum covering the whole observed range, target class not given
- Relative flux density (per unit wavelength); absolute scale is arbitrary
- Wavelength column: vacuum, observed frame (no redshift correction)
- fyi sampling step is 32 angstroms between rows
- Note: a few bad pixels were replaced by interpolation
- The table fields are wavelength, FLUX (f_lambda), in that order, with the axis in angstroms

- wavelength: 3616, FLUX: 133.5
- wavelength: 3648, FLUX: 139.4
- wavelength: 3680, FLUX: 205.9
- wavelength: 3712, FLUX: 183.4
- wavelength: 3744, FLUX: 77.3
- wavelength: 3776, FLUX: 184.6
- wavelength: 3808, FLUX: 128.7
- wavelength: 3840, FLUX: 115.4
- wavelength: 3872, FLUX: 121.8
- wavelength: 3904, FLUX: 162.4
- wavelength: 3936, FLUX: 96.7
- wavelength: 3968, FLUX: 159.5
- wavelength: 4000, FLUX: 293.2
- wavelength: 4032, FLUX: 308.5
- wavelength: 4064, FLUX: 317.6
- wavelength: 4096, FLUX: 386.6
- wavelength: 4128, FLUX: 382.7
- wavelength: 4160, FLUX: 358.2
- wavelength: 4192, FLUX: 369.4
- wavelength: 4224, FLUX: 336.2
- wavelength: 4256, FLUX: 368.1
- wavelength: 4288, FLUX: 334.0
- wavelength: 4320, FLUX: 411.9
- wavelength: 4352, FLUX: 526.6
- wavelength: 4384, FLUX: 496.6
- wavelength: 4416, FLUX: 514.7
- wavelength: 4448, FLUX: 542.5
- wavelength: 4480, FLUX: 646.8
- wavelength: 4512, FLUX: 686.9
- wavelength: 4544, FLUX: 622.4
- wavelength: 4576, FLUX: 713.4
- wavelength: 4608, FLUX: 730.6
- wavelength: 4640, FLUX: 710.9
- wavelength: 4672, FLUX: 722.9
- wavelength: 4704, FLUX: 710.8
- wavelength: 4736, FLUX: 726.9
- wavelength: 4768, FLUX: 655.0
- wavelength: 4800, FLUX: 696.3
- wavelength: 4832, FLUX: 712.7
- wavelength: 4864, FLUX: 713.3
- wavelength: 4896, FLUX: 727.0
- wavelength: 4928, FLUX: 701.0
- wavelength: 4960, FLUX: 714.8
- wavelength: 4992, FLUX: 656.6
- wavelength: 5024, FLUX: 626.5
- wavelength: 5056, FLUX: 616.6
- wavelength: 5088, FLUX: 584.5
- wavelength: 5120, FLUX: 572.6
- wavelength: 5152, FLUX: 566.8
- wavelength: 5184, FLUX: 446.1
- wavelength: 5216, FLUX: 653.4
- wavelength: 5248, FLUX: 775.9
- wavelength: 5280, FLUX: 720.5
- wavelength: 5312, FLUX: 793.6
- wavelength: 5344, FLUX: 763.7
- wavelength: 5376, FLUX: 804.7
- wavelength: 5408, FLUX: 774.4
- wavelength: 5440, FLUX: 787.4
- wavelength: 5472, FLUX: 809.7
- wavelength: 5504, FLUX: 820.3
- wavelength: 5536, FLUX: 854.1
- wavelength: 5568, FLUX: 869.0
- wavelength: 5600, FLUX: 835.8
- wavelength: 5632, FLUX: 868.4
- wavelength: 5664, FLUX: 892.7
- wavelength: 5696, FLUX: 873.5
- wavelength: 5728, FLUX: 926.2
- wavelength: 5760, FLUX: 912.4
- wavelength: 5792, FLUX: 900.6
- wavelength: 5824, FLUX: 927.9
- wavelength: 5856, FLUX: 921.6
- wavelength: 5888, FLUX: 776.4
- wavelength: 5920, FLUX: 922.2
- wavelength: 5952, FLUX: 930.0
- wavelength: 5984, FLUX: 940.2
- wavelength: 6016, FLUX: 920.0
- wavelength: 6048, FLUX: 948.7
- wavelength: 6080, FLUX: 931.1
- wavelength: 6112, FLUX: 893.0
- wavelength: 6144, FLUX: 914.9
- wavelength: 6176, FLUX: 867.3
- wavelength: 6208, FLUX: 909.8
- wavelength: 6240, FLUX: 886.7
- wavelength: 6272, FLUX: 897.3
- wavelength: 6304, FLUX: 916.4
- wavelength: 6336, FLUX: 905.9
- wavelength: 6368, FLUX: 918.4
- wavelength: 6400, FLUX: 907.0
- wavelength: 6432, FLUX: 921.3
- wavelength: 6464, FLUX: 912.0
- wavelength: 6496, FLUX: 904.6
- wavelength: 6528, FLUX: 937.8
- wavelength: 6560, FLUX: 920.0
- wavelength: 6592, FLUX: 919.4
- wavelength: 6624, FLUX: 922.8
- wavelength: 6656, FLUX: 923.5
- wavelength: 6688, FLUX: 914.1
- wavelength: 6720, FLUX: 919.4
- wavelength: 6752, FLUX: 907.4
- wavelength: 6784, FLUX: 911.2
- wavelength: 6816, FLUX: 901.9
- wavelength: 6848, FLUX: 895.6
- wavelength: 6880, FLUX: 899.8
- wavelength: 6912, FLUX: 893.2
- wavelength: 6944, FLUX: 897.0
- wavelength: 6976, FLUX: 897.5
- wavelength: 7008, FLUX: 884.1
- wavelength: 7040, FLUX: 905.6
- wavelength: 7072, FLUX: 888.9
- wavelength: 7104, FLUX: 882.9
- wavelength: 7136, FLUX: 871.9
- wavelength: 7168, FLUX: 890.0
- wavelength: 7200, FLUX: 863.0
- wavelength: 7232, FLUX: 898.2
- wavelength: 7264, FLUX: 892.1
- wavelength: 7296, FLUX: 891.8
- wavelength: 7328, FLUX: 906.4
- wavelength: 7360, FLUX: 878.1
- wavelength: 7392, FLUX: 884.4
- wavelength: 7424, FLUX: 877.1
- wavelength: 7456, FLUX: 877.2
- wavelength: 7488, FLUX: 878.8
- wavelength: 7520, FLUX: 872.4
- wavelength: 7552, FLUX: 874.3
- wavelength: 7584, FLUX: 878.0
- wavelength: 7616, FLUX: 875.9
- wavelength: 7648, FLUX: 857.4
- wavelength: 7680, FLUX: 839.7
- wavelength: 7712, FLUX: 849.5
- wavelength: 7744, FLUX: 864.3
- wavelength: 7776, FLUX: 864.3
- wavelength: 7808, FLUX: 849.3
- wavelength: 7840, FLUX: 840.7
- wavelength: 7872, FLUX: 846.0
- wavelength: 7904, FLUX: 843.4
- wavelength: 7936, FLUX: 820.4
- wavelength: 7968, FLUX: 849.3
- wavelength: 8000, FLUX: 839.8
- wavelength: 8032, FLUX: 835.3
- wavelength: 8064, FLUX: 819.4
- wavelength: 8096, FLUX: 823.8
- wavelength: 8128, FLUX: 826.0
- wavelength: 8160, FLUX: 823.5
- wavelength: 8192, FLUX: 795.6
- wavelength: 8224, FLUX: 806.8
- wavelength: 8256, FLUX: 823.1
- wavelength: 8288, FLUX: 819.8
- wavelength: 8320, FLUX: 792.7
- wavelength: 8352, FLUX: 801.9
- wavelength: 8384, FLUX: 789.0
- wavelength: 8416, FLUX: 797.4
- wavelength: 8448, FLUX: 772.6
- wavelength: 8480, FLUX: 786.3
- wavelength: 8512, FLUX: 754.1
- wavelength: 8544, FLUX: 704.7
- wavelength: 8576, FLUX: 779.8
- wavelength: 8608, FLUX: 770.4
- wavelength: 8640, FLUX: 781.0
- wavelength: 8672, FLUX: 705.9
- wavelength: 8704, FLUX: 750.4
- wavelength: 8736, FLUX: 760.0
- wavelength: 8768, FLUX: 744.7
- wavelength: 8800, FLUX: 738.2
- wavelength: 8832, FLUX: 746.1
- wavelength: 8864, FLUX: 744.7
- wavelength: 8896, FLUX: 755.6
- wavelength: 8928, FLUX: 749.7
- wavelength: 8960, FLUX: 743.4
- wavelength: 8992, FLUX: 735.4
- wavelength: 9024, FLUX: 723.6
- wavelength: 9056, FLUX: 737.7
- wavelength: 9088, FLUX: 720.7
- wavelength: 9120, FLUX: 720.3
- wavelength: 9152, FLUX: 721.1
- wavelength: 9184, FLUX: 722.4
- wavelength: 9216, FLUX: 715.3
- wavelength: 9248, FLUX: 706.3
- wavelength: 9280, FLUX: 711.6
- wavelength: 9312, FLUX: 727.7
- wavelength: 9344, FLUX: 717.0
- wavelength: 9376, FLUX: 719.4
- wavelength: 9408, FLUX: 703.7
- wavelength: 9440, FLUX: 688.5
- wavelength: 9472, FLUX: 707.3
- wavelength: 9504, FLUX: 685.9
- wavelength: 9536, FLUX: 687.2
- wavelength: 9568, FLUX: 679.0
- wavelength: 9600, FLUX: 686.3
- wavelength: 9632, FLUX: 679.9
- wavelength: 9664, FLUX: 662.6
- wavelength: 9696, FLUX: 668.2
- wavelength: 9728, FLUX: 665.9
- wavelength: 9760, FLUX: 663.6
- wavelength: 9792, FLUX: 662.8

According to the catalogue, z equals 0.00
